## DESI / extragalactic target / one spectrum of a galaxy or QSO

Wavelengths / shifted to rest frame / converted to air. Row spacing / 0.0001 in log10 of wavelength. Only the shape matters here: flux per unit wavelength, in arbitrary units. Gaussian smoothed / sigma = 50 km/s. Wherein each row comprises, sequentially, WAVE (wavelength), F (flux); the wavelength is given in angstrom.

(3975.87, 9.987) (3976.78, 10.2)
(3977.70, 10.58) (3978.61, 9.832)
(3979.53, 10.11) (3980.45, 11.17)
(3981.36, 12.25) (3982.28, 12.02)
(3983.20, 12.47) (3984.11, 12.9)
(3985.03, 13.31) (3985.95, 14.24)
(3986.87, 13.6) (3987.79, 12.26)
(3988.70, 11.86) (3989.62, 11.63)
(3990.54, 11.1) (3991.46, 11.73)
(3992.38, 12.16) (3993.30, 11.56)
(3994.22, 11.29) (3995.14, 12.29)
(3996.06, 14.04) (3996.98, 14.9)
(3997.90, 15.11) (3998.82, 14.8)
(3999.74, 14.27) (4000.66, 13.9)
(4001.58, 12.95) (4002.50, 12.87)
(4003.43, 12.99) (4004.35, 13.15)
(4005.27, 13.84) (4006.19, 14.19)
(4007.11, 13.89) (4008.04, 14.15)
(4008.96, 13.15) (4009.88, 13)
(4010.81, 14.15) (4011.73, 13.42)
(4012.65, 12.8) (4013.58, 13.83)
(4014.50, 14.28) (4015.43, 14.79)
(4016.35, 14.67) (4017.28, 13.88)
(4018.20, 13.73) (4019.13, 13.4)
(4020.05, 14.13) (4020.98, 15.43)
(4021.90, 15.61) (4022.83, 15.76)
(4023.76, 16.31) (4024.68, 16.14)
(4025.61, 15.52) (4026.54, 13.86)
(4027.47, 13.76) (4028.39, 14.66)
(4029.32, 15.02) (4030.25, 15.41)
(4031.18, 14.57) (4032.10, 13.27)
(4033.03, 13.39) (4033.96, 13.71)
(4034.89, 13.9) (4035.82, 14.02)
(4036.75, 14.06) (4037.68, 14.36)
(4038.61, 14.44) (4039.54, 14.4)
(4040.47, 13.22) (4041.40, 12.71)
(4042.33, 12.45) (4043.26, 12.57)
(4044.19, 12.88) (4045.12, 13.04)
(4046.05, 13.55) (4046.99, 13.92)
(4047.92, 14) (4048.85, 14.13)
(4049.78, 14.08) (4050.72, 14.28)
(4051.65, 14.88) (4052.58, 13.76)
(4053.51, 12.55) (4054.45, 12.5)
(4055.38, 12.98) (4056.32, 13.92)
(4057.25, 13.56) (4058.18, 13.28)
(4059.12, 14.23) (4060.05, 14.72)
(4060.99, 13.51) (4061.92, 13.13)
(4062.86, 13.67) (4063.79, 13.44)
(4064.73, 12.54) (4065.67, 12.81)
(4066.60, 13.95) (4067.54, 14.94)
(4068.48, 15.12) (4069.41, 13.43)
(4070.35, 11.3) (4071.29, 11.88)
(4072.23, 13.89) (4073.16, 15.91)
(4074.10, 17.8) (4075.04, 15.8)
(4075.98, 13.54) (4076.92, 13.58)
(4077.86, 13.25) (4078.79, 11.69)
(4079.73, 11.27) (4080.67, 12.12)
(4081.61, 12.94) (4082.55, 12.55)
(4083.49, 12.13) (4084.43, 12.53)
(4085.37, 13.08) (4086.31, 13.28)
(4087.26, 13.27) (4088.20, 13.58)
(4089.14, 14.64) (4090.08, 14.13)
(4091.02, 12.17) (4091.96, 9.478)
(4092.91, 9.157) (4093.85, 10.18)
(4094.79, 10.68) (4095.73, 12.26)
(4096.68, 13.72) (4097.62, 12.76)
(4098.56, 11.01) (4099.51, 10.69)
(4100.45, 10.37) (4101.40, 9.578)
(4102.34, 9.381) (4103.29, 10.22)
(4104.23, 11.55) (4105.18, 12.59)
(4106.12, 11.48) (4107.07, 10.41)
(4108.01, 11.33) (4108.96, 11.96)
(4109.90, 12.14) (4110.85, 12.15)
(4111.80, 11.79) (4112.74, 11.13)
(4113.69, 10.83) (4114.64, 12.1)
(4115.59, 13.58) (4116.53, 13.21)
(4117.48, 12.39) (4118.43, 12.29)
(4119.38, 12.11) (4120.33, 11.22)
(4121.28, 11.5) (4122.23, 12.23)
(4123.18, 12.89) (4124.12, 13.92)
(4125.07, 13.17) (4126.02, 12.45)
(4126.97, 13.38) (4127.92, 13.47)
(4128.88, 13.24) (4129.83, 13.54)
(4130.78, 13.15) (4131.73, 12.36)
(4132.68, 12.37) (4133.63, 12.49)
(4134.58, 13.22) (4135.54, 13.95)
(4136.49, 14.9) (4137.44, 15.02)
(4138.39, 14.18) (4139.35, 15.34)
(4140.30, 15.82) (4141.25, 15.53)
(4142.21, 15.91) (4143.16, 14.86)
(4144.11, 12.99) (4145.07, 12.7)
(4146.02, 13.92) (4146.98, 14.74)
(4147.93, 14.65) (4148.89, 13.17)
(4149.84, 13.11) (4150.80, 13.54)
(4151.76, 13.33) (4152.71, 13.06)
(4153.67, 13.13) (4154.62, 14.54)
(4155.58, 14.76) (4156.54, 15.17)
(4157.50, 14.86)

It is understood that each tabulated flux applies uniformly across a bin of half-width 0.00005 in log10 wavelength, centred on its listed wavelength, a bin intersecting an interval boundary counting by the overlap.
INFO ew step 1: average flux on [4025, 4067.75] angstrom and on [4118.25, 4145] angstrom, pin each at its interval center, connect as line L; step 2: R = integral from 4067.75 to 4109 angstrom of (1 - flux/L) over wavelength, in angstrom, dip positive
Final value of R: 3.8 angstrom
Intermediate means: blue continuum 13.8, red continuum 13.5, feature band 12.4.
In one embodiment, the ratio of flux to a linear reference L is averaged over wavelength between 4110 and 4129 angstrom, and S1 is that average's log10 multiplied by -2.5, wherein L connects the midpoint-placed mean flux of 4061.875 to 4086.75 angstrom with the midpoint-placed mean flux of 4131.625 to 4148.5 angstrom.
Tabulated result 0.13 mag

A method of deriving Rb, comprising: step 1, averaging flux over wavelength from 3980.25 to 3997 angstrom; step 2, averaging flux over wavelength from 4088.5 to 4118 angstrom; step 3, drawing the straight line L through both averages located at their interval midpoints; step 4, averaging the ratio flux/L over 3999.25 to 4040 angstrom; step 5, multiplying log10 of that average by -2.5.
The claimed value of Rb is -0.162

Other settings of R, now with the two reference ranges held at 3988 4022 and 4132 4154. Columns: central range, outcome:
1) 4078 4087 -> 0.9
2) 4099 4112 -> 2.6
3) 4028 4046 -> -0.3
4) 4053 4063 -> 0.2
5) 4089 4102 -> 2.3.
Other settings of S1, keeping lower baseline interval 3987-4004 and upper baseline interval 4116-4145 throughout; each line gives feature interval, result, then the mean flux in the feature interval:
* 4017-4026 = -0.16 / 15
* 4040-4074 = -0.04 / 13.6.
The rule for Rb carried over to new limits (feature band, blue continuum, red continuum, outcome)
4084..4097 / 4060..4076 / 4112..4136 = 0.10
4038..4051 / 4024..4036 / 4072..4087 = 0.05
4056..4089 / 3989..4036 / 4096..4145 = -0.03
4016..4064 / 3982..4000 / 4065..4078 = -0.03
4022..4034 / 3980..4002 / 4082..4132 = -0.17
